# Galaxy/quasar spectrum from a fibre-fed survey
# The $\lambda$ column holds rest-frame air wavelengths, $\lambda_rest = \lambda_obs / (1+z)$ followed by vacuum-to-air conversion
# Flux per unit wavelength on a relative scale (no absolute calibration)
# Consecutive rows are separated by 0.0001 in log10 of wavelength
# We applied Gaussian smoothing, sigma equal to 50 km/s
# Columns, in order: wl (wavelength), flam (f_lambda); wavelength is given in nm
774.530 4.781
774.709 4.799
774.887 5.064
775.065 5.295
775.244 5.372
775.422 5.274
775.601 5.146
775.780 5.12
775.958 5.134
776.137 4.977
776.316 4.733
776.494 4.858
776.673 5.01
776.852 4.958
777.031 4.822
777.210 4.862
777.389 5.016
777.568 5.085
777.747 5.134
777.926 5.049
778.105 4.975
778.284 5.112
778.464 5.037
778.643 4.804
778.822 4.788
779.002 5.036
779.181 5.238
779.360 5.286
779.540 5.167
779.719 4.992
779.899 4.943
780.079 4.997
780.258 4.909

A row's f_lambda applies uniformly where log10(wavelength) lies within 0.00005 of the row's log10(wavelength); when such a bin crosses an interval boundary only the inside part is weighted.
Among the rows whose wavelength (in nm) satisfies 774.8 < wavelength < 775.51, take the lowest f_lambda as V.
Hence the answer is 5.064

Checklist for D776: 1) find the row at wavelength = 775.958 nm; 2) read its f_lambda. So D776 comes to 5.134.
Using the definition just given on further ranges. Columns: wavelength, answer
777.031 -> 4.822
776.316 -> 4.733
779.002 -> 5.036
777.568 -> 5.085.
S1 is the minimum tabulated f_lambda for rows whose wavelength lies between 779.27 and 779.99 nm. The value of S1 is 4.943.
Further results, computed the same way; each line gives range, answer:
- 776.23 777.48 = 4.733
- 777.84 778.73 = 4.804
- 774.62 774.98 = 4.799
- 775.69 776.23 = 4.977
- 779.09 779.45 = 5.238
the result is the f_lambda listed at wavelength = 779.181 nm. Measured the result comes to 5.238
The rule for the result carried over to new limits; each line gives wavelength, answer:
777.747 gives 5.134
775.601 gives 5.146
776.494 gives 4.858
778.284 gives 5.112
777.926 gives 5.049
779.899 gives 4.943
